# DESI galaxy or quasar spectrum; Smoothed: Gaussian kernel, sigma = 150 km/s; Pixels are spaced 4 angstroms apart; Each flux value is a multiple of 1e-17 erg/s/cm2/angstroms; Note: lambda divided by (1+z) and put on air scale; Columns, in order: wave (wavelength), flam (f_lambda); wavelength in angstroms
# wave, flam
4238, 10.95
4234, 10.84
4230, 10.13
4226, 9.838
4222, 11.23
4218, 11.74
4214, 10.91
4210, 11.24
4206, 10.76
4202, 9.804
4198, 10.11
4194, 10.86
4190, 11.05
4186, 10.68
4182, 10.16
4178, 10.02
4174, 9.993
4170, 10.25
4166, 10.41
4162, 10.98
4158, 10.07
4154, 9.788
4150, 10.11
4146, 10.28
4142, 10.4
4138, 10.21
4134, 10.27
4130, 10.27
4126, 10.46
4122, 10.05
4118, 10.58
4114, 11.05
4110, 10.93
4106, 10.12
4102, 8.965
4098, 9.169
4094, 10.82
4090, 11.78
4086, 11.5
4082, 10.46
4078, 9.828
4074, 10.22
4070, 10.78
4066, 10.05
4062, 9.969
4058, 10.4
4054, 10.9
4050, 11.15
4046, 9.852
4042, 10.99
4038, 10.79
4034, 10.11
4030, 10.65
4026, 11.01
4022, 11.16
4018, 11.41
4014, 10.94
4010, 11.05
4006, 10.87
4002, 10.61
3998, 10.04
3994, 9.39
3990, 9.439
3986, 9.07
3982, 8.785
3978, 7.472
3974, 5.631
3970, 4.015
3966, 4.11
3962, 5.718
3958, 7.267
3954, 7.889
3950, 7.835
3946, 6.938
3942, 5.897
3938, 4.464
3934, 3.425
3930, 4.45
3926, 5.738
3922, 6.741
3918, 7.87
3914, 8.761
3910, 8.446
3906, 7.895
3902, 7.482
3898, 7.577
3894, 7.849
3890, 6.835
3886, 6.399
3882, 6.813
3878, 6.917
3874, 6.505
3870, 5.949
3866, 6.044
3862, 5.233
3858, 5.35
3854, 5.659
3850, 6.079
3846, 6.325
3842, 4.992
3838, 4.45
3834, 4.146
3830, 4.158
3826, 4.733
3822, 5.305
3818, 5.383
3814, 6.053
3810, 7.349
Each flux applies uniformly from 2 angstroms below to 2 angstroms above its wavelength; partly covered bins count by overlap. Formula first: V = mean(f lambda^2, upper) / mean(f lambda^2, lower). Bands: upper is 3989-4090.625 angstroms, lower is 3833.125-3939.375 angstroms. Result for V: 1.82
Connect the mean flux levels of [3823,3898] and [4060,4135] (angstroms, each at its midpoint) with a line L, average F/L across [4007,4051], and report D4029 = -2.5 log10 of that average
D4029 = -0.19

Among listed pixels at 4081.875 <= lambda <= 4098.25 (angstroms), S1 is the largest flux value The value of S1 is 11.78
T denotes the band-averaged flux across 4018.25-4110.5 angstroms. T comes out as 10.5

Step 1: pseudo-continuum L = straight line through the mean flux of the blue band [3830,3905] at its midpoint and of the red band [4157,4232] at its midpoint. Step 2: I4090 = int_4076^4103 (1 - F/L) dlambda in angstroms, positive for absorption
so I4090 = -3.8 angstroms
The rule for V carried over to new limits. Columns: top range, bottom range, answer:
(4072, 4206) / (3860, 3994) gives 1.70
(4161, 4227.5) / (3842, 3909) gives 1.90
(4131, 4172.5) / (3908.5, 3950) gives 1.82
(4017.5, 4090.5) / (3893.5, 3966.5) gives 1.70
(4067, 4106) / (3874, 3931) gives 1.59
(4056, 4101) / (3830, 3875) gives 2.15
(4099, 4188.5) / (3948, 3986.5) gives 1.67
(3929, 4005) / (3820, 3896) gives 1.29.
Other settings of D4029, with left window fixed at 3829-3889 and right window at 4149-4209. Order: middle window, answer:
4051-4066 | -0.21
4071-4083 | -0.15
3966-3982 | 0.25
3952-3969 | 0.17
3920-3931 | 0.16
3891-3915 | -0.24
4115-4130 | -0.09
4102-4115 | -0.12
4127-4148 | -0.06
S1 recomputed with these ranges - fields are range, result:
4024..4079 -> 11.15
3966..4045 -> 11.41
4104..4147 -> 11.05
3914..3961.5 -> 8.761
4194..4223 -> 11.74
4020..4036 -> 11.16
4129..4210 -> 11.24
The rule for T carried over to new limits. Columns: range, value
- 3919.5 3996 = 6.55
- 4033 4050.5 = 10.6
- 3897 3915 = 8.02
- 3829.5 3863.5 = 5.2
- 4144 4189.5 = 10.3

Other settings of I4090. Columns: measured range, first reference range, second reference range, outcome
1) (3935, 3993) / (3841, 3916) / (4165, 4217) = 7.7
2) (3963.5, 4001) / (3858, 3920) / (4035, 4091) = 5.8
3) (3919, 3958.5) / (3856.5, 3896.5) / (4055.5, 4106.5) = 8.1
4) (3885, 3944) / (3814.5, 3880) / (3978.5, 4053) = 5.3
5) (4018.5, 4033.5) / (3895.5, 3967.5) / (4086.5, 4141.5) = -4.1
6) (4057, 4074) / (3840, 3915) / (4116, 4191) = -2.1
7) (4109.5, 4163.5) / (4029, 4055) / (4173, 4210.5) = 0.7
